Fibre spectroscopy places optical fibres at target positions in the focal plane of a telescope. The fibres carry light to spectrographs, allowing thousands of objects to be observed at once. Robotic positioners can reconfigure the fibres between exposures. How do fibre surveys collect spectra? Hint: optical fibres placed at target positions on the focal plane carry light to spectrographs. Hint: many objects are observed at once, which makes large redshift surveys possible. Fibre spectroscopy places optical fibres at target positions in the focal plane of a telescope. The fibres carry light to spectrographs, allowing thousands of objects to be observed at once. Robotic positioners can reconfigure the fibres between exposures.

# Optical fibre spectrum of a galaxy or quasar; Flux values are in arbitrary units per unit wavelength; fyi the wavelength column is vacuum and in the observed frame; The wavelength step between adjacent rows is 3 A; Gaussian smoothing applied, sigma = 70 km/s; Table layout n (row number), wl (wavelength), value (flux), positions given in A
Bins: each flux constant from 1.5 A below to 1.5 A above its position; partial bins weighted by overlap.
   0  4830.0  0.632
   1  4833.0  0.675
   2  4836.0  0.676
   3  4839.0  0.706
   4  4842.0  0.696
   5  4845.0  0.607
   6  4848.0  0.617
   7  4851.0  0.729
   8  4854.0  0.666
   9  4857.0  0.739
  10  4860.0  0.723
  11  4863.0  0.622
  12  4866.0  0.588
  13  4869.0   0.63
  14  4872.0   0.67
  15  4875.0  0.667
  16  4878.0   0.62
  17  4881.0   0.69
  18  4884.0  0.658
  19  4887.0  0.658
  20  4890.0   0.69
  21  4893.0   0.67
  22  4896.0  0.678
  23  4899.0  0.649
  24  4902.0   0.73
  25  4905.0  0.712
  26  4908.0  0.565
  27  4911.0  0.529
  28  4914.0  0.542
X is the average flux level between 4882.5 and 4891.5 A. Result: 0.669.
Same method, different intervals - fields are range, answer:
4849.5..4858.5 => 0.711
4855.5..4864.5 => 0.695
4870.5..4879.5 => 0.652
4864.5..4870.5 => 0.609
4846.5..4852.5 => 0.673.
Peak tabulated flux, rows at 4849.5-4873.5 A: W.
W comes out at 0.739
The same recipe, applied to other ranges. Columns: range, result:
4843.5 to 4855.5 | 0.729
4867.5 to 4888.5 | 0.69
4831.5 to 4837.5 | 0.676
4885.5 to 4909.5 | 0.73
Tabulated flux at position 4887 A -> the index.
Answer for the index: 0.658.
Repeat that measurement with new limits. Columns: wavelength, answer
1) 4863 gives 0.622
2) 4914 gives 0.542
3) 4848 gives 0.617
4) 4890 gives 0.69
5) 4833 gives 0.675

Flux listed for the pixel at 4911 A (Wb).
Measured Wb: 0.529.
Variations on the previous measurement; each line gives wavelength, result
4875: 0.667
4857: 0.739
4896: 0.678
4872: 0.67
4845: 0.607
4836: 0.676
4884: 0.658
